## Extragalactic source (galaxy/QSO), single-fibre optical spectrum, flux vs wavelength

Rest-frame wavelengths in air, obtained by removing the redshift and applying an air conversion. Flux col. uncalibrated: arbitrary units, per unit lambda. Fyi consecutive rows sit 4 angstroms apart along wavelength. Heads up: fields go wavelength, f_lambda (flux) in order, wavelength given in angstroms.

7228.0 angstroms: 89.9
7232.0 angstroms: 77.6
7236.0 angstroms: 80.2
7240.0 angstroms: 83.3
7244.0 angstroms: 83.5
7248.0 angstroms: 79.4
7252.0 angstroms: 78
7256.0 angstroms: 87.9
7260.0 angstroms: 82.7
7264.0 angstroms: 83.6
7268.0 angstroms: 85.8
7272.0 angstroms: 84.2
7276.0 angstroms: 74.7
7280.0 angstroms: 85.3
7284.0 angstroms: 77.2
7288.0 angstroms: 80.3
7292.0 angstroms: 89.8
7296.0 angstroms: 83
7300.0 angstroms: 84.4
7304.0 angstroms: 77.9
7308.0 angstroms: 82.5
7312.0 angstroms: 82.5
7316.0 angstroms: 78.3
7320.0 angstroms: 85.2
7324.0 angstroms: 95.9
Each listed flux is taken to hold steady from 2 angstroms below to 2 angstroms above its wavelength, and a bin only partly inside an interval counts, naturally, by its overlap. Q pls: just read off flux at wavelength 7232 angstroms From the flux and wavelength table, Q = 77.6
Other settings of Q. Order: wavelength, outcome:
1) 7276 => 74.7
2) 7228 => 89.9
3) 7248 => 79.4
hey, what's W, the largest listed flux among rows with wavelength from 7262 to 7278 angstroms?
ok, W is 85.8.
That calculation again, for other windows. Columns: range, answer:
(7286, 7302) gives 89.8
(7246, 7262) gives 87.9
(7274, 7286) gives 85.3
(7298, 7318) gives 84.4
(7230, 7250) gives 83.5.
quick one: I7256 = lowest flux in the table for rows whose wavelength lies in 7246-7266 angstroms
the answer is 78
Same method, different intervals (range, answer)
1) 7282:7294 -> 77.2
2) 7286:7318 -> 77.9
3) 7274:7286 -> 74.7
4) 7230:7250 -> 77.6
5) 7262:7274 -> 83.6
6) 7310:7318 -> 78.3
